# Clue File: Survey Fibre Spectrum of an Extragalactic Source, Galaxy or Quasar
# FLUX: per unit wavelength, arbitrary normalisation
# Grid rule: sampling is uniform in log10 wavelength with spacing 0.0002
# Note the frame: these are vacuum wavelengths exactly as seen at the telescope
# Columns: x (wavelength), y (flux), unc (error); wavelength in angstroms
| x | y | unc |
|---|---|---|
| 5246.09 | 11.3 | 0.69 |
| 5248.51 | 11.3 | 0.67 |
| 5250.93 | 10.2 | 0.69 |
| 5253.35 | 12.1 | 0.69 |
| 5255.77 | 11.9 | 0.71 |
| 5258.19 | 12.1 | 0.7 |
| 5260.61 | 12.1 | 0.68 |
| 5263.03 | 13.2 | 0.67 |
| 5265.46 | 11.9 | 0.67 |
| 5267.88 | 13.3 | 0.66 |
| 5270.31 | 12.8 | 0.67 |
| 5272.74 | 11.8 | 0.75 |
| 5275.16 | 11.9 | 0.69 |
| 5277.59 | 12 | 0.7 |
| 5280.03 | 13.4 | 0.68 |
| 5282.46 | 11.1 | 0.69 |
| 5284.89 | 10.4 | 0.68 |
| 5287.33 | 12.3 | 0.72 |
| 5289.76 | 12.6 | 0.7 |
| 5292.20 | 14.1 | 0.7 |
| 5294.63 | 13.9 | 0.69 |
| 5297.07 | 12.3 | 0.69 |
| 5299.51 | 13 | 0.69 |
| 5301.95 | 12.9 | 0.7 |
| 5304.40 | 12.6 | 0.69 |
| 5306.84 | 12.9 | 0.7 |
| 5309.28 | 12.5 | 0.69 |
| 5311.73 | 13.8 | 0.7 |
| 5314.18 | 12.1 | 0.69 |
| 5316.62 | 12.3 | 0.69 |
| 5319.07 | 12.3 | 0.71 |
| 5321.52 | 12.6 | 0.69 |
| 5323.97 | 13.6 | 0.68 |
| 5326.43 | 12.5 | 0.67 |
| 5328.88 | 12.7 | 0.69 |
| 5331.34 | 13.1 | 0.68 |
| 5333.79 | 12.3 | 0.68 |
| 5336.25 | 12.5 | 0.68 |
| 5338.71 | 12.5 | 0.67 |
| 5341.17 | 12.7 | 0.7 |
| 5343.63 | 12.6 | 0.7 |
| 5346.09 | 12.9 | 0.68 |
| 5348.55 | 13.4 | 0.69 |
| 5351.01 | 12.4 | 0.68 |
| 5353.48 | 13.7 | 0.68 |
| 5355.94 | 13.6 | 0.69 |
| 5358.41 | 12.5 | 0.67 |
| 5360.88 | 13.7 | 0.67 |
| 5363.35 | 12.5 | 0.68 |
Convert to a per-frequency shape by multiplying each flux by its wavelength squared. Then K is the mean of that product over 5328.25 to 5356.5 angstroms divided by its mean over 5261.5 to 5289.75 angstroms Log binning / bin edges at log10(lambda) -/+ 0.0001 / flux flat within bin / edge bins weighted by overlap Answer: 1.1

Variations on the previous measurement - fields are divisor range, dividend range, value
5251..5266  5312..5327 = 1.07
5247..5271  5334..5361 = 1.11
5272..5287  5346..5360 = 1.14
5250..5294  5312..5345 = 1.06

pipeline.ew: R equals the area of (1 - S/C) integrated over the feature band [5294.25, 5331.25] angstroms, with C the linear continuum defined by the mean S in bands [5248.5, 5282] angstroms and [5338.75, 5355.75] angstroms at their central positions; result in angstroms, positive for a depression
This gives -0.5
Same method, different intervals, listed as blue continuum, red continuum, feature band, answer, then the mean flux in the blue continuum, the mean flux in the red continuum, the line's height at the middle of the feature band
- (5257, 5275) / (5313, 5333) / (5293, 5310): -0.5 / 12.4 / 12.6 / 12.6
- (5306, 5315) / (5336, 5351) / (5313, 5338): 0.4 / 12.8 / 12.8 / 12.8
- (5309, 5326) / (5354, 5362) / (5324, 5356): 0.5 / 12.7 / 13.3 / 13.1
